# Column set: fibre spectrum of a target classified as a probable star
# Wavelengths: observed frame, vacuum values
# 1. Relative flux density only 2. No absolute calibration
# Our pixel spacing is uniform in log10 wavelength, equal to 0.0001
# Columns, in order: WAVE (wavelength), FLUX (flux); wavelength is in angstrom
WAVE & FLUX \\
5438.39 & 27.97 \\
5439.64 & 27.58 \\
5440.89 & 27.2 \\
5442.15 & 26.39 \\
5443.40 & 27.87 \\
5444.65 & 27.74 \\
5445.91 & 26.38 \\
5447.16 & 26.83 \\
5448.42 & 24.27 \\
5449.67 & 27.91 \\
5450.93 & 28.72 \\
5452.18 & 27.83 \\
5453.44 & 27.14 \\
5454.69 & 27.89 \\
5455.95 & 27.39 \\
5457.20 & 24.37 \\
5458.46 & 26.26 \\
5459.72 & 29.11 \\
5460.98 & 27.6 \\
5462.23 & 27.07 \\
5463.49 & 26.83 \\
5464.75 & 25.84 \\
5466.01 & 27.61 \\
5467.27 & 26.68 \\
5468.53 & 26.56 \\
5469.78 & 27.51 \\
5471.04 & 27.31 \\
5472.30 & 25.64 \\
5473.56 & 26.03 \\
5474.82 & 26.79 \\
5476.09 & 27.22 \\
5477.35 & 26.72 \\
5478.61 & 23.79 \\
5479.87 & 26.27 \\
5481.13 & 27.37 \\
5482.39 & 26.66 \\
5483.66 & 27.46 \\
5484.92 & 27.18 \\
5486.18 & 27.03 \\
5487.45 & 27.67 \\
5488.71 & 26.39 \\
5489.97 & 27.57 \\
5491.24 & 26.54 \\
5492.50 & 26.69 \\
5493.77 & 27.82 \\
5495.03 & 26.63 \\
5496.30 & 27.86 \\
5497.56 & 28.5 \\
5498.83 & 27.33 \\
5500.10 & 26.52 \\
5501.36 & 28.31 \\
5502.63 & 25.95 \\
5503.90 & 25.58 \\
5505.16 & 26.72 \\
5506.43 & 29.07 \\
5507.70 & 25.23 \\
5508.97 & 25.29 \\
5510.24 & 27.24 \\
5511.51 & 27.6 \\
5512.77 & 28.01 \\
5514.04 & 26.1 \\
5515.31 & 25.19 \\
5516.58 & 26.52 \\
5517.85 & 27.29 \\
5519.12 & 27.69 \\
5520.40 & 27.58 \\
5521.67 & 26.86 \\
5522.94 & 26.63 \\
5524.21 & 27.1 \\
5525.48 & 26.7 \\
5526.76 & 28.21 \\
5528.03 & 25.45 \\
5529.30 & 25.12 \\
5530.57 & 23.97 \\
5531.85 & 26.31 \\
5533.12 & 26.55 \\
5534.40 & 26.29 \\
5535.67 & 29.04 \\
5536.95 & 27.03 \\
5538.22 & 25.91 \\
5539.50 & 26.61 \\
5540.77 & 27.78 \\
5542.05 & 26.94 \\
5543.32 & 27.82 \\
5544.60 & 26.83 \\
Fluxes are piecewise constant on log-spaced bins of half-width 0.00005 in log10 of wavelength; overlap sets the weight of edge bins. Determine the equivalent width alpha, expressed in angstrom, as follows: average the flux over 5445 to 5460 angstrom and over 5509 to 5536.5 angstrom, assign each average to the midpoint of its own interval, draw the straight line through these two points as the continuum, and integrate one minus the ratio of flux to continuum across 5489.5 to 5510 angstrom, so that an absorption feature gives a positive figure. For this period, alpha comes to -0.1 angstrom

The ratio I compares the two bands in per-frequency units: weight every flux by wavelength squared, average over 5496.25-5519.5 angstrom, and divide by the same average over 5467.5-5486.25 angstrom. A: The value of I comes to 1.02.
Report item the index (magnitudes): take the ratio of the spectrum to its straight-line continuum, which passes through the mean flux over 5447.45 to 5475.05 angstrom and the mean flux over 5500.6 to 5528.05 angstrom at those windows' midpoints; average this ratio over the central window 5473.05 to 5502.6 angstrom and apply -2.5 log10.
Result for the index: -0.002 mag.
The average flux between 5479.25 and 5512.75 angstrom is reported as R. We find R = 27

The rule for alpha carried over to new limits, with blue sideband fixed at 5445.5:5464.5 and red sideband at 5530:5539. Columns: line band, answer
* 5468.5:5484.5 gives 0.2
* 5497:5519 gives -0.2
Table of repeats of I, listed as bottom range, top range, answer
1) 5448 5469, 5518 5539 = 1.01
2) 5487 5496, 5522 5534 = 0.98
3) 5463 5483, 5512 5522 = 1.03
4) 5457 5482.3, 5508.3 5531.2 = 1.02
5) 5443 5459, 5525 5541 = 1.01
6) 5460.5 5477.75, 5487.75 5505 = 1.02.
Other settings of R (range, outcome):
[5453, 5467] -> 27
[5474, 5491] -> 26.8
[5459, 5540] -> 26.8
